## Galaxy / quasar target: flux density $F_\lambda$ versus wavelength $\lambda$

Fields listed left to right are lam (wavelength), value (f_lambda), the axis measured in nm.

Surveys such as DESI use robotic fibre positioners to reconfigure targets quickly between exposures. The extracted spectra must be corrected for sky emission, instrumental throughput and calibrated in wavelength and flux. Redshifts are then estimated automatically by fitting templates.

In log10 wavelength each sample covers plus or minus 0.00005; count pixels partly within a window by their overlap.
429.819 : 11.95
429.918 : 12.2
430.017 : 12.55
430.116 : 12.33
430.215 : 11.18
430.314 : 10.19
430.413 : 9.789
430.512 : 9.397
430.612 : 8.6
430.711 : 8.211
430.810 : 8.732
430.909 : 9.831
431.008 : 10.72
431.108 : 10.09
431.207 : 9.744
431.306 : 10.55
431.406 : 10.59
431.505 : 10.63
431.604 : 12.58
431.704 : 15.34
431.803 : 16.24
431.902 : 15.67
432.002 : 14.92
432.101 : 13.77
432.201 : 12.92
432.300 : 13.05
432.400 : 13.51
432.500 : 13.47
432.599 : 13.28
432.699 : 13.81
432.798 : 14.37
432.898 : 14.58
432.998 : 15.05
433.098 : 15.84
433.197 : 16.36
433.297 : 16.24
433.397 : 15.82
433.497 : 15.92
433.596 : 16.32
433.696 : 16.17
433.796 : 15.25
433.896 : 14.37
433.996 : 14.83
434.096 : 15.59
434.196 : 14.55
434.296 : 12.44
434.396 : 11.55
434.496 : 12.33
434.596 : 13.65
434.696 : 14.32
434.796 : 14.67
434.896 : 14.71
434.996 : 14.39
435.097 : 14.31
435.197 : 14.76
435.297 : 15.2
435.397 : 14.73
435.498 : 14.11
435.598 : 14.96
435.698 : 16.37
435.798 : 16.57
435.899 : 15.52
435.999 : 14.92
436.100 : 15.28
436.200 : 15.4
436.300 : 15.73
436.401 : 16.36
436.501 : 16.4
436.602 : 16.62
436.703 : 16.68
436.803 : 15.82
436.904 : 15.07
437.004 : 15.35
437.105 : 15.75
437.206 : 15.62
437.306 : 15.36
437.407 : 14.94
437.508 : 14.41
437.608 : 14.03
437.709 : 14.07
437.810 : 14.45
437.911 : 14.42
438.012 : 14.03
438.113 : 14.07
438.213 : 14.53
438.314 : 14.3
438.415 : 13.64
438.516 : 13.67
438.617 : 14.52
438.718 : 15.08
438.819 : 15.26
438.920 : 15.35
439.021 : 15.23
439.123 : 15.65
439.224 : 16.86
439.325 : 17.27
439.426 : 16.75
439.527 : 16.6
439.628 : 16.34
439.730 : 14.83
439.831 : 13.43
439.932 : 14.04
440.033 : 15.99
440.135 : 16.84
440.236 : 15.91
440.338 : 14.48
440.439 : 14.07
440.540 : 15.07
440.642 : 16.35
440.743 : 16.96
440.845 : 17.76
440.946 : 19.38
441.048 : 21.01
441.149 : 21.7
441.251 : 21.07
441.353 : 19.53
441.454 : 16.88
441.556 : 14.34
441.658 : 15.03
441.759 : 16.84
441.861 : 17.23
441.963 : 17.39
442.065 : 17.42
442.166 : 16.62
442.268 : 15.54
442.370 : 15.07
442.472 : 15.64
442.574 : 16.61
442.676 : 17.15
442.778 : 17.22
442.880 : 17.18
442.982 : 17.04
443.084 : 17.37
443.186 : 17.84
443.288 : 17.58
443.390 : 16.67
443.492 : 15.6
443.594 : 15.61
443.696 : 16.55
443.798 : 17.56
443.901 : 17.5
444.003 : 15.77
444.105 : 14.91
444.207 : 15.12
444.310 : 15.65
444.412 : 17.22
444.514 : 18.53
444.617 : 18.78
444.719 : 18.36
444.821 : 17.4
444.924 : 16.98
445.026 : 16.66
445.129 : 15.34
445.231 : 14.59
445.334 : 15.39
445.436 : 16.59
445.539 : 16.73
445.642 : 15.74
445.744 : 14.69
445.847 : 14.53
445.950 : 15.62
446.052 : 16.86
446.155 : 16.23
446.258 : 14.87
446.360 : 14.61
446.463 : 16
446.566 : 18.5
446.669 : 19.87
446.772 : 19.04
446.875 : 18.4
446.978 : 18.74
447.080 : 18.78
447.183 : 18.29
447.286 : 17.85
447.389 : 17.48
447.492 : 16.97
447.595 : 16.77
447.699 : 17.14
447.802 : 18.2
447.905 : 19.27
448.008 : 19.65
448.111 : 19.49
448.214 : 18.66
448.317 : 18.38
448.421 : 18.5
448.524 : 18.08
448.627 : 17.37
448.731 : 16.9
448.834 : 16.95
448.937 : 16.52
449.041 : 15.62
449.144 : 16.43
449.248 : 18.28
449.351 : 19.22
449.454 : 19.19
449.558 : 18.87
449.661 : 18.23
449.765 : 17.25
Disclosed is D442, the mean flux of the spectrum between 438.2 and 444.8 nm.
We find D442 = 16.5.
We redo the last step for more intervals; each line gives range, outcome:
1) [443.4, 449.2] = 17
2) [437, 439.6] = 15.1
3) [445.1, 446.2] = 15.7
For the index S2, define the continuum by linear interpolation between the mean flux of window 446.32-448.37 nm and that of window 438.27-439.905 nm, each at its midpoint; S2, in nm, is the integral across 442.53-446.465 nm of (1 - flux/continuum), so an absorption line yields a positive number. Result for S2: 0.16 nm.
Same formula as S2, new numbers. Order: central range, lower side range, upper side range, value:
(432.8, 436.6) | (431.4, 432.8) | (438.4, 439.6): -0.17 nm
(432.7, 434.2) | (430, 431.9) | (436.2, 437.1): -0.25 nm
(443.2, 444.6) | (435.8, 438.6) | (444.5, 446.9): -0.02 nm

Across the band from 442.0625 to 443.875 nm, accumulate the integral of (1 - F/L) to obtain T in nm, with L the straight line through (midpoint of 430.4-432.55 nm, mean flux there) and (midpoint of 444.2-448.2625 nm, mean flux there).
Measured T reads -0.08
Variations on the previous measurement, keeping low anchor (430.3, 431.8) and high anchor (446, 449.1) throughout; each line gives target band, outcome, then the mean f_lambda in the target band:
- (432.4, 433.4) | -0.304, 14.8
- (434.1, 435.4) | -0.201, 14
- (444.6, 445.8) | 0.020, 16.4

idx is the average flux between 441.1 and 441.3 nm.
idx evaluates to 21.3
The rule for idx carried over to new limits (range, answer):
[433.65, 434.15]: 15.2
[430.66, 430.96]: 8.96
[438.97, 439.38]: 16.2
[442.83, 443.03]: 17.1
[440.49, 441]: 17.1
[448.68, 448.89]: 17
